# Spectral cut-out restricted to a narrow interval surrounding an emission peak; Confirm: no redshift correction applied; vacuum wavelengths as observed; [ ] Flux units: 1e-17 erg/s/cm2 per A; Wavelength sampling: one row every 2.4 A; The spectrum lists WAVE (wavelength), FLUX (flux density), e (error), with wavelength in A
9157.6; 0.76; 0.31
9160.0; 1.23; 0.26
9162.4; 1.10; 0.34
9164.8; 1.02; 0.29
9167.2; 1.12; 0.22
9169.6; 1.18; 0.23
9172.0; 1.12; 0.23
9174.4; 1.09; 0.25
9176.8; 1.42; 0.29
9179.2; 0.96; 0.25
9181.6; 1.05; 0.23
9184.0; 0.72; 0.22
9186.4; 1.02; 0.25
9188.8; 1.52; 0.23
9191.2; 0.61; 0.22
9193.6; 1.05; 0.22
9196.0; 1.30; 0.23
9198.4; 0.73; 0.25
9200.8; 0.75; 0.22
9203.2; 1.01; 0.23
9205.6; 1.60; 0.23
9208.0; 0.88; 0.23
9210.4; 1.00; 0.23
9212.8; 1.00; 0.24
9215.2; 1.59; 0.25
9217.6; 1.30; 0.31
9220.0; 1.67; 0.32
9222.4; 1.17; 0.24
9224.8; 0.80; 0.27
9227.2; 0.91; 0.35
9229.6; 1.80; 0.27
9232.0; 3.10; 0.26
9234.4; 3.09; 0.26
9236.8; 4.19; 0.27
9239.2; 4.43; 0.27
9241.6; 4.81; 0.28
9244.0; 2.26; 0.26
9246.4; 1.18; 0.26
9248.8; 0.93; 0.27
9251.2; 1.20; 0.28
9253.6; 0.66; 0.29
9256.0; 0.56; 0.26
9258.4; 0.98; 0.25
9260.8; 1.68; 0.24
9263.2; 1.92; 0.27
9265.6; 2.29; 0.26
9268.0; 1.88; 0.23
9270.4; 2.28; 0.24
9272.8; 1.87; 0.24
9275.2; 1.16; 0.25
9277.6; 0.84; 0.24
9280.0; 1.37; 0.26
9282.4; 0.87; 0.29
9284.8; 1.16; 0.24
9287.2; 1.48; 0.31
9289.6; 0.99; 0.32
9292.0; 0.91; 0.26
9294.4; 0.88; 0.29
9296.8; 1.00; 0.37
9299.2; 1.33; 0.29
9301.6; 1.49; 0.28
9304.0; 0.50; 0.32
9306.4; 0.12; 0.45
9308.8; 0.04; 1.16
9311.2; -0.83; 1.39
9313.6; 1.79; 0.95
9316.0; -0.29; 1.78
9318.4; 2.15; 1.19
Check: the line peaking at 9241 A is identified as Halpha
